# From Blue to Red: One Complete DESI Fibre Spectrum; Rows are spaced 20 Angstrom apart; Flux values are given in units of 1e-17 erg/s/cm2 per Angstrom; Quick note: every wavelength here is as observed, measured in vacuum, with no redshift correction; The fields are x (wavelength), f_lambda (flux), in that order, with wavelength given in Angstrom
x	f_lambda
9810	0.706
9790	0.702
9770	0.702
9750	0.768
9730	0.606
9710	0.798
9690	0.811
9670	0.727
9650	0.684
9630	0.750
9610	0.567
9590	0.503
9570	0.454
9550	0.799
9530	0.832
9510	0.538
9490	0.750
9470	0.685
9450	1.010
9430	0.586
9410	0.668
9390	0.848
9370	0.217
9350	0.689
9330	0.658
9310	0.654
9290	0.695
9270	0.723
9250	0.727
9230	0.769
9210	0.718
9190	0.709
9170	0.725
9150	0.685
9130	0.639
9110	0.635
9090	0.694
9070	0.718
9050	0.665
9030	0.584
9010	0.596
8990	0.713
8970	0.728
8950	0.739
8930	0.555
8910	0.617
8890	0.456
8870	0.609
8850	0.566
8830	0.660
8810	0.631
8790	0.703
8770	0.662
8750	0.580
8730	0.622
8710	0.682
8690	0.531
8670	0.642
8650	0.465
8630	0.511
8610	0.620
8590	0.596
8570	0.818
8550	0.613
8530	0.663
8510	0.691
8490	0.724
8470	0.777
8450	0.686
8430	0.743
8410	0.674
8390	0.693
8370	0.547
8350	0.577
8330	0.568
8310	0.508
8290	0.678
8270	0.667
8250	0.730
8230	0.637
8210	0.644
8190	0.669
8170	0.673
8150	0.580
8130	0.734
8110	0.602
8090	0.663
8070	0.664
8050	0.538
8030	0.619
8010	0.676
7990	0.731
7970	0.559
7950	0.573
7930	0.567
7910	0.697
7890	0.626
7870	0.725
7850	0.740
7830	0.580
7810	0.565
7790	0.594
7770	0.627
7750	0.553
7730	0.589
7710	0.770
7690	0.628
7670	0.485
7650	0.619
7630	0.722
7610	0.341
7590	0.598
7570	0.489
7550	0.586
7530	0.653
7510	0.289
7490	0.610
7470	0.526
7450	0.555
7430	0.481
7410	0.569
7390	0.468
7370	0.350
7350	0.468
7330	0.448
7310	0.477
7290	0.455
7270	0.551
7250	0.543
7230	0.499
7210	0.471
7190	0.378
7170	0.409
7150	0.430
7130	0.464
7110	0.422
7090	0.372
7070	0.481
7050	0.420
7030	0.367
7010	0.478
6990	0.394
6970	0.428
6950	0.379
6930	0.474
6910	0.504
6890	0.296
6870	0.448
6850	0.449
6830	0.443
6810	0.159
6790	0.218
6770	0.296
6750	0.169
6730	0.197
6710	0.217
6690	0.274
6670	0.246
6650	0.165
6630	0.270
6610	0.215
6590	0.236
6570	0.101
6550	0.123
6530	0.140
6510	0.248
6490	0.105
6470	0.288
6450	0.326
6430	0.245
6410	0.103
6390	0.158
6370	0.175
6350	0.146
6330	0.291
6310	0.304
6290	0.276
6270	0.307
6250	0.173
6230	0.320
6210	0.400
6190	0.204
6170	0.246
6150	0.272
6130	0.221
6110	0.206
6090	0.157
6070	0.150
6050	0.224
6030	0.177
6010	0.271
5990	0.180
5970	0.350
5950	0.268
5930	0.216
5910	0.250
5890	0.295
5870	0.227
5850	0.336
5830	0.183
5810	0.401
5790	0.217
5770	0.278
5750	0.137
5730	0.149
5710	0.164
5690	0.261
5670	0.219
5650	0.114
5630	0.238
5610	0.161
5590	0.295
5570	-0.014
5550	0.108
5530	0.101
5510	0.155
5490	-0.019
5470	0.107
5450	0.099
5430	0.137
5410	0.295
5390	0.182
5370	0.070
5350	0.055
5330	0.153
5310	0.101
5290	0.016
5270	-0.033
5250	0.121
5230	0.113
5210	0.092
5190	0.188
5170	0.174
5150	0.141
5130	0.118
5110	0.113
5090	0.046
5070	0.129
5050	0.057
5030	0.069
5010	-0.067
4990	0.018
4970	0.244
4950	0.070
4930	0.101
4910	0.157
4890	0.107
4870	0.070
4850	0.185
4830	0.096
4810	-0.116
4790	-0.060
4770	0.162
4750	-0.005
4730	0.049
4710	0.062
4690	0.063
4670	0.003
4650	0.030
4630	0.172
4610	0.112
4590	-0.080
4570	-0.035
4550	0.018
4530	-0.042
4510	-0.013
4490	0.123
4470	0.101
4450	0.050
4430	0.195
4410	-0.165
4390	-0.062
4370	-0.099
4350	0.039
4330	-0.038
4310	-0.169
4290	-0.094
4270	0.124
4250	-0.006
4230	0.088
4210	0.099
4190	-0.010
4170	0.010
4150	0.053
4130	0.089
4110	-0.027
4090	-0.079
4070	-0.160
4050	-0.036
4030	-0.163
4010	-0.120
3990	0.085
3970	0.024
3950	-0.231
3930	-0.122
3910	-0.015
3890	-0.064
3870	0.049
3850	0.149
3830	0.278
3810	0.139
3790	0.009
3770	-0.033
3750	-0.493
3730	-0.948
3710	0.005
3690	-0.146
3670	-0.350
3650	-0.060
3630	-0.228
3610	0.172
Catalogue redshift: 0.712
